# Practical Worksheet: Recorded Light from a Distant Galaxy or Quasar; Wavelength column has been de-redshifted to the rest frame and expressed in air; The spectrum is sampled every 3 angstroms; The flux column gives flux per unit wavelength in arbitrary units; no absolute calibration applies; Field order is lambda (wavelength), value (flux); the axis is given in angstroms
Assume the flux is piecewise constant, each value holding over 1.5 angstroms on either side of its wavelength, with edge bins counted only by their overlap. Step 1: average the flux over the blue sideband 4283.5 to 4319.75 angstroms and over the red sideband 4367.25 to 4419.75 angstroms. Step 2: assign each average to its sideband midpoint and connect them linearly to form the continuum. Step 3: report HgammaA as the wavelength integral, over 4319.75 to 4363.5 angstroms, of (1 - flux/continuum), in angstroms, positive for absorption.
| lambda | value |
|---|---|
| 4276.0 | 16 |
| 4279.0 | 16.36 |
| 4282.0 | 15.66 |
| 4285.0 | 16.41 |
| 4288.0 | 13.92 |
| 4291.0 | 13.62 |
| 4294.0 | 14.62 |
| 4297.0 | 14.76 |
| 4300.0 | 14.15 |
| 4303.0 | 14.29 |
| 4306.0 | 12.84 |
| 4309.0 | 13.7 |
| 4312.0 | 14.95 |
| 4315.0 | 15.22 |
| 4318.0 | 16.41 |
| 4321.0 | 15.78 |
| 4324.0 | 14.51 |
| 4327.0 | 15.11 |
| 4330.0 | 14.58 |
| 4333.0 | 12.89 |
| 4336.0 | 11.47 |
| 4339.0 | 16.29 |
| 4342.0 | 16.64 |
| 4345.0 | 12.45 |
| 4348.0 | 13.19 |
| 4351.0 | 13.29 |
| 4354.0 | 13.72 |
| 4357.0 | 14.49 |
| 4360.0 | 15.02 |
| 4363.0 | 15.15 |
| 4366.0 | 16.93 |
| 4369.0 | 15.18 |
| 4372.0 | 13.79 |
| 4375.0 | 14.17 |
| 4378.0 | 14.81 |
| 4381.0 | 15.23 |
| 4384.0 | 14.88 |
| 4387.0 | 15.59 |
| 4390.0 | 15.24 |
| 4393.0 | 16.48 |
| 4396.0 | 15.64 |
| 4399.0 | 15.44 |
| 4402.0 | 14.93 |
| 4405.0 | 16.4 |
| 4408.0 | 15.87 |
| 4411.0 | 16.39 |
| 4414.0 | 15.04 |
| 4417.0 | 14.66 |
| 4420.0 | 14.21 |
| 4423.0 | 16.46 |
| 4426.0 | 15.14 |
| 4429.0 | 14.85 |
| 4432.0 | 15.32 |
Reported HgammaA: 1.8 angstroms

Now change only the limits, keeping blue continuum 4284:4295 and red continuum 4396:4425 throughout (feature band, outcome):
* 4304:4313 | 0.6 angstroms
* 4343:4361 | 1.6 angstroms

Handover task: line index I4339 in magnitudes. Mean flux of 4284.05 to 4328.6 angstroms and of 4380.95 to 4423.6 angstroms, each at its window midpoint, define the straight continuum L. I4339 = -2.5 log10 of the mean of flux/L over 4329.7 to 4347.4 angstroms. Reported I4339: 0.07 mag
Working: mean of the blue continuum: 14.7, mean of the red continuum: 15.5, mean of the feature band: 14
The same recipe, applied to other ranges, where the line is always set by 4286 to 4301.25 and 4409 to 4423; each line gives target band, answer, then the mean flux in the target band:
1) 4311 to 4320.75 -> -0.08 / 15.6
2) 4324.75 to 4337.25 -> 0.07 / 13.6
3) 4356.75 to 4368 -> -0.05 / 15.5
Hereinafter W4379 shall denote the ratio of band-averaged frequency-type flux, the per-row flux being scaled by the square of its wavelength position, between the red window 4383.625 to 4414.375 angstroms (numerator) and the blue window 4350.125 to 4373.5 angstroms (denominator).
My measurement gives 1.08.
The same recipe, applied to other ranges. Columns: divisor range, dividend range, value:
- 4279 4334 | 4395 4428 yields 1.10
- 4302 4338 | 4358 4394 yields 1.09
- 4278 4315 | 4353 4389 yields 1.06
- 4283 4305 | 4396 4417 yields 1.13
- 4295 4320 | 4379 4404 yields 1.10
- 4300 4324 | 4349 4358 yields 0.95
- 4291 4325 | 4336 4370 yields 1.02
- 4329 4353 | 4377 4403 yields 1.14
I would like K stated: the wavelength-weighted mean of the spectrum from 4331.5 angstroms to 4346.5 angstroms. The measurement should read 13.9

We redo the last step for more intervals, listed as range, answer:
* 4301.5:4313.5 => 13.9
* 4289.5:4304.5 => 14.3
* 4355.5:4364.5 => 14.9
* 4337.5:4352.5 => 14.4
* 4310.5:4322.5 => 15.6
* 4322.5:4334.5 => 14.3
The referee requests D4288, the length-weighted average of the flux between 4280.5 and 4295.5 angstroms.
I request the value 14.8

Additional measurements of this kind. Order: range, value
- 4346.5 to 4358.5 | 13.7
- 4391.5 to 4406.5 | 15.8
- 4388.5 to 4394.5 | 15.9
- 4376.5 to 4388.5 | 15.1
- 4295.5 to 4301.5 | 14.5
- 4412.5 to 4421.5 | 14.6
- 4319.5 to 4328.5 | 15.1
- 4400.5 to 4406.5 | 15.7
